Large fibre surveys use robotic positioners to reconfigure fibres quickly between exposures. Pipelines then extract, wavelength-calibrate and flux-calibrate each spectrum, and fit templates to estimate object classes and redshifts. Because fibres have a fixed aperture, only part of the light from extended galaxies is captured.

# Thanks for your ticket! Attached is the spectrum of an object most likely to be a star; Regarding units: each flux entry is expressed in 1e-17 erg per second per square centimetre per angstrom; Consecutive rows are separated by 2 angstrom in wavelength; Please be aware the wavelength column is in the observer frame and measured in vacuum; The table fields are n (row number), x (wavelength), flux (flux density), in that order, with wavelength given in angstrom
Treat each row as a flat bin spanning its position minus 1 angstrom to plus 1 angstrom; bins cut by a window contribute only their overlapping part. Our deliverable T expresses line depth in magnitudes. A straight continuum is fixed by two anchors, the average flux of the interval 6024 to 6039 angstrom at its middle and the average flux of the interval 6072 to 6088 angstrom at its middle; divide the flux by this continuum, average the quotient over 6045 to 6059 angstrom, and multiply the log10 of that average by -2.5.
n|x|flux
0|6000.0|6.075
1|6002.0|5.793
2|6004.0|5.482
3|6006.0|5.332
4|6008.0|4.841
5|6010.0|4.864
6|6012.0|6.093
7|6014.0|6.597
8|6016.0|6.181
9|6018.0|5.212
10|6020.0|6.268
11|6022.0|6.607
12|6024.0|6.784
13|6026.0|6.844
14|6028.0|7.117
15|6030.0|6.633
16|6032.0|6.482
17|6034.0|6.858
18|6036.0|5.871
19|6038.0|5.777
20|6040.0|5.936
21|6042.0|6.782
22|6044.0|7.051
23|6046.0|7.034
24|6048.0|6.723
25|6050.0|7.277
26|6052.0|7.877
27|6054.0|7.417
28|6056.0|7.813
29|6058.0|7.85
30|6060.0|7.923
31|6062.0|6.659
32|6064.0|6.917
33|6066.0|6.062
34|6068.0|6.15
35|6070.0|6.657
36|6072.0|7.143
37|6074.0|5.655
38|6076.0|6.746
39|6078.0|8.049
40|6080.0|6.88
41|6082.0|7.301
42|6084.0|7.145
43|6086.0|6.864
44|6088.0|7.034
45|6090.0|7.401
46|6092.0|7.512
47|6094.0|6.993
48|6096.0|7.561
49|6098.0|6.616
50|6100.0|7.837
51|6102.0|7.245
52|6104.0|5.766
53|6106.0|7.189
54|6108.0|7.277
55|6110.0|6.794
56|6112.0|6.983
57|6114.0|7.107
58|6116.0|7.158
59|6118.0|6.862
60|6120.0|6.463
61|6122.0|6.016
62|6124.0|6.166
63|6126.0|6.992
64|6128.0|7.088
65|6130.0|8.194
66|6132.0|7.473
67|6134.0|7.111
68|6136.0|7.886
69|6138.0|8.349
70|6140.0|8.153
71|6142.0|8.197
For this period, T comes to -0.11 mag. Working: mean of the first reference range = 6.53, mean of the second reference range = 6.97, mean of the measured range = 7.43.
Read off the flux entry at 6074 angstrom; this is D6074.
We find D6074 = 5.655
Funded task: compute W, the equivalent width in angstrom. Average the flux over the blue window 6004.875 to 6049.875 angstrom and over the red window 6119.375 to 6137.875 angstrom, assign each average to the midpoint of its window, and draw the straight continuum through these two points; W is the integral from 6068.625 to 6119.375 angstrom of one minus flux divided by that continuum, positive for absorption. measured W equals -1.4 angstrom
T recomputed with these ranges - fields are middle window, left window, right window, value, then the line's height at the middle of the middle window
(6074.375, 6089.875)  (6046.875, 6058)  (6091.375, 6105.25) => 0.02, 7.2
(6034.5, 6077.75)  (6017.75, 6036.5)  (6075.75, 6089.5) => 0.00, 6.87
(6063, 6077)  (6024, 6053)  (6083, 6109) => 0.08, 6.94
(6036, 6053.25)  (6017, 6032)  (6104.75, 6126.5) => -0.03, 6.56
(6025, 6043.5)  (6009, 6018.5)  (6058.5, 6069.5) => -0.05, 6.22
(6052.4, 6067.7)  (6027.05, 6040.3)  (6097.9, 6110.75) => -0.09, 6.62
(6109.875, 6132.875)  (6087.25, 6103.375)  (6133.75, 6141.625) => 0.11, 7.69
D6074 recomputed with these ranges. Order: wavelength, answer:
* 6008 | 4.841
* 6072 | 7.143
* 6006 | 5.332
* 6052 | 7.877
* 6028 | 7.117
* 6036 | 5.871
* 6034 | 6.858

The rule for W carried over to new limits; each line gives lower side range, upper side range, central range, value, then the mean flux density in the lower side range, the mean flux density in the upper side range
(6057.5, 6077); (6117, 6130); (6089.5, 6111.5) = -1.2 angstrom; 6.75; 6.72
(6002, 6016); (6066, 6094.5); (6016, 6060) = -4.5 angstrom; 5.6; 6.93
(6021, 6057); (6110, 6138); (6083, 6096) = -0.4 angstrom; 6.83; 7.08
